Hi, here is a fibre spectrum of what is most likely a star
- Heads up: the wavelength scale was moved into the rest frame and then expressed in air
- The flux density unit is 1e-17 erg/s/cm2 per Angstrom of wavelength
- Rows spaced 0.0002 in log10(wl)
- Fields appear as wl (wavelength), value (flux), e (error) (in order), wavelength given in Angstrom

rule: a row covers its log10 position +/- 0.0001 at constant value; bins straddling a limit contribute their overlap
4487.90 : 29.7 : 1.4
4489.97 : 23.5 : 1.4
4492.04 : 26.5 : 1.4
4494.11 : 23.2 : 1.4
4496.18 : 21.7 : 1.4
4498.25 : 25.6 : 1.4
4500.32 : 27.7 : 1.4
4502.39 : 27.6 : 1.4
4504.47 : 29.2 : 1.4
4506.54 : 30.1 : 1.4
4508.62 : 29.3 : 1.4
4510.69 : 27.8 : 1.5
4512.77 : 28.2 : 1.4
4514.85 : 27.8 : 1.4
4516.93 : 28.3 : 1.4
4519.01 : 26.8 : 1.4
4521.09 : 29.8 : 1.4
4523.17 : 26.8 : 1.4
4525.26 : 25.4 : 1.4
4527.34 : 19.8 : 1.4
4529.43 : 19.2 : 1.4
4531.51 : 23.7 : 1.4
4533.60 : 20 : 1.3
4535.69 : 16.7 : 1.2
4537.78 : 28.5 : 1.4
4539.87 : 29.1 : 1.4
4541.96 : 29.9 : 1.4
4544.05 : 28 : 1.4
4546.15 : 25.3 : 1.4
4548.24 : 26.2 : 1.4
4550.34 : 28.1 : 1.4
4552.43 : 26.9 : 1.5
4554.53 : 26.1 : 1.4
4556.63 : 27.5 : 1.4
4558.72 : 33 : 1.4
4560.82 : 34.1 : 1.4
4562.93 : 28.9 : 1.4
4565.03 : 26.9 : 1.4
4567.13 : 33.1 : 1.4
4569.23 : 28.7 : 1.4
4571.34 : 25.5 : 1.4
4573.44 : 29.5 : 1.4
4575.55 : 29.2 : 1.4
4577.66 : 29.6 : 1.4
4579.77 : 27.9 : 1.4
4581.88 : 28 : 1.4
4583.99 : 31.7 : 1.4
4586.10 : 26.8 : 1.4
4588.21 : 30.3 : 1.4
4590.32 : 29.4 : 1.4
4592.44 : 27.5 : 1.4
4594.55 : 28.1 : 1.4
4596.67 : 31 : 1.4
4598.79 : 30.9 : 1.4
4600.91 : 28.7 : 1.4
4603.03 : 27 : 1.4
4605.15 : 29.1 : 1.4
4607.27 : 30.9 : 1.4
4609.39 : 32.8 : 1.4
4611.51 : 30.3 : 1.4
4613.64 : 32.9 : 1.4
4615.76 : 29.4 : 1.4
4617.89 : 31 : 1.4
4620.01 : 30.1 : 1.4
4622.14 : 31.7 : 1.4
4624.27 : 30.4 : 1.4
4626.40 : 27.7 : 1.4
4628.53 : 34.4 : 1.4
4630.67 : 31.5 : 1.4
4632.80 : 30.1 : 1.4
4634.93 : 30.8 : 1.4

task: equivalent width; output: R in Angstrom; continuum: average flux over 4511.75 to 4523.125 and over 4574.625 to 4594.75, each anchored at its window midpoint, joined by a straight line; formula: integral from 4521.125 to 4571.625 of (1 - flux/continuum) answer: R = 3.2 Angstrom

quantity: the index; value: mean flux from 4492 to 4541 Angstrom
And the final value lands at 25.8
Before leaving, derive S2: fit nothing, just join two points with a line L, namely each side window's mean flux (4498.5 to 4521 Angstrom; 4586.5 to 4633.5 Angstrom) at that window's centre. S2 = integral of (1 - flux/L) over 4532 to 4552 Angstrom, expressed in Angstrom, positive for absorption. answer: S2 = 2.2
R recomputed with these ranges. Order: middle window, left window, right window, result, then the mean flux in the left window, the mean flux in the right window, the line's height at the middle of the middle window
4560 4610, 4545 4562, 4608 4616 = 1.21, 28.4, 31.6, 30.1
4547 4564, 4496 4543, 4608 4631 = -0.54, 26.1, 31.1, 27.9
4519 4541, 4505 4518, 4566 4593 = 3.57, 28.6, 29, 28.7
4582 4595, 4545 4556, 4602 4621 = 0.01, 26.6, 30.4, 29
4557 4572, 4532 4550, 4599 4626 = -1.64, 25.5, 30.3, 27.1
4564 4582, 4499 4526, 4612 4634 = 0.53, 28.1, 30.9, 29.6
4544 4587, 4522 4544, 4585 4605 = -3.30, 24.1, 28.9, 26.6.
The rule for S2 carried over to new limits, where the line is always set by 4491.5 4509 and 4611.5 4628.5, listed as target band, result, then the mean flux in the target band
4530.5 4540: 1.6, 23.1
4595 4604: 0.2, 29.3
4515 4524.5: -0.2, 27.8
